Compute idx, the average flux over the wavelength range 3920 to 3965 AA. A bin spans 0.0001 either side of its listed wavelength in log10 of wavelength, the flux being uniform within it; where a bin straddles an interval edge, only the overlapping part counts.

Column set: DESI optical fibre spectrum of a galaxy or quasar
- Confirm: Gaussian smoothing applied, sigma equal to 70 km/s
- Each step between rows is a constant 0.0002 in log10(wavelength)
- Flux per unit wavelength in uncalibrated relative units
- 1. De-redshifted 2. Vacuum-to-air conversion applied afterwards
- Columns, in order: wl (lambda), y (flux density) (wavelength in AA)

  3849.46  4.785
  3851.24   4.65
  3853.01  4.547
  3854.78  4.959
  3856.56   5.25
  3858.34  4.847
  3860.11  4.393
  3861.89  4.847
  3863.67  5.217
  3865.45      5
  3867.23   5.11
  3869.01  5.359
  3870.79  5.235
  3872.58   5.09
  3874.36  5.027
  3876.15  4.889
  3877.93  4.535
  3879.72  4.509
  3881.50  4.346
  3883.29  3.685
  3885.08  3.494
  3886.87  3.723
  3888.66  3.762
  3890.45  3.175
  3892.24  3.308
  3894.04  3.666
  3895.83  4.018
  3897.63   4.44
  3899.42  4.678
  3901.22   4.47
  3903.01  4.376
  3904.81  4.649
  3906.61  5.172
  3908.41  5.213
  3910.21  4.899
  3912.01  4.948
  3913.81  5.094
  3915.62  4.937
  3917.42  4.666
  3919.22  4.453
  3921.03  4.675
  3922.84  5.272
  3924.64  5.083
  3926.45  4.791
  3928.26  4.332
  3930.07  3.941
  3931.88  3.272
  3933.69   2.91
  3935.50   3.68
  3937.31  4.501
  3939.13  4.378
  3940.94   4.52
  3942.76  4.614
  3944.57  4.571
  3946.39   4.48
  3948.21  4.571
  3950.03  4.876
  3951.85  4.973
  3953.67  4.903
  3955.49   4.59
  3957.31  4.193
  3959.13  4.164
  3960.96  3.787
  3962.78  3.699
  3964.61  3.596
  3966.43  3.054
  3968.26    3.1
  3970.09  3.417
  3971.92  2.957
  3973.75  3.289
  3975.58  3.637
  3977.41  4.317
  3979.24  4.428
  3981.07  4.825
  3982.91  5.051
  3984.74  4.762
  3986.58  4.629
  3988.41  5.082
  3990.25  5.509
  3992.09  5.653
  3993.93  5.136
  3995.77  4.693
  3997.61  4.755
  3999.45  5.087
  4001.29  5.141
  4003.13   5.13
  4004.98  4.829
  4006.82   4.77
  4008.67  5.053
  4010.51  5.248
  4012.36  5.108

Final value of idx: 4.34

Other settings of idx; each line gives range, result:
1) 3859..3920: 4.54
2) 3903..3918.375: 4.91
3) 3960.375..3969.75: 3.43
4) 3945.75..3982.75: 4.06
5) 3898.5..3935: 4.58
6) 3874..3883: 4.57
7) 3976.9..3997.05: 4.93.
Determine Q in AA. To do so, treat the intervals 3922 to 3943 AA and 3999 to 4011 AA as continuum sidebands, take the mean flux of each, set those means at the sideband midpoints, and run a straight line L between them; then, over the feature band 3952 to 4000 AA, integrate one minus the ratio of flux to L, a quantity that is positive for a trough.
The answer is 4.1 AA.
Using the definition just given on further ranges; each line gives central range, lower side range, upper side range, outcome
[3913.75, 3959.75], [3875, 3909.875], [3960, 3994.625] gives -2.7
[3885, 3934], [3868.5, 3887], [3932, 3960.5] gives 1.0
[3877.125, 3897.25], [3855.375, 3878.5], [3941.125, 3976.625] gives 3.9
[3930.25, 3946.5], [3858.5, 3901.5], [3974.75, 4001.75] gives 2.0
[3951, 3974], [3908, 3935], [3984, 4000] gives 4.7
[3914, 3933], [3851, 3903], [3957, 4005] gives -0.5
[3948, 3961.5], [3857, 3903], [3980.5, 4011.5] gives 0.8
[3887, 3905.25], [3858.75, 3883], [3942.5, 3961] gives 2.8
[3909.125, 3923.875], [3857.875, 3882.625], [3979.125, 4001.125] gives 0.1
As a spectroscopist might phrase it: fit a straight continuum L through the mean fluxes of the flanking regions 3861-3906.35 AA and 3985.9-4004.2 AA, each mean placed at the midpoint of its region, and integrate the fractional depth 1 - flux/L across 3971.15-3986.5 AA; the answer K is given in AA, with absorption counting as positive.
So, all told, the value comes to 2.5 AA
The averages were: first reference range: 4.43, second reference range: 5.09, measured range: 4.2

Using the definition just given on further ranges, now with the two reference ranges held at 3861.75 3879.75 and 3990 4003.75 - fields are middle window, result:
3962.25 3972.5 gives 3.6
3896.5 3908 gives 0.9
